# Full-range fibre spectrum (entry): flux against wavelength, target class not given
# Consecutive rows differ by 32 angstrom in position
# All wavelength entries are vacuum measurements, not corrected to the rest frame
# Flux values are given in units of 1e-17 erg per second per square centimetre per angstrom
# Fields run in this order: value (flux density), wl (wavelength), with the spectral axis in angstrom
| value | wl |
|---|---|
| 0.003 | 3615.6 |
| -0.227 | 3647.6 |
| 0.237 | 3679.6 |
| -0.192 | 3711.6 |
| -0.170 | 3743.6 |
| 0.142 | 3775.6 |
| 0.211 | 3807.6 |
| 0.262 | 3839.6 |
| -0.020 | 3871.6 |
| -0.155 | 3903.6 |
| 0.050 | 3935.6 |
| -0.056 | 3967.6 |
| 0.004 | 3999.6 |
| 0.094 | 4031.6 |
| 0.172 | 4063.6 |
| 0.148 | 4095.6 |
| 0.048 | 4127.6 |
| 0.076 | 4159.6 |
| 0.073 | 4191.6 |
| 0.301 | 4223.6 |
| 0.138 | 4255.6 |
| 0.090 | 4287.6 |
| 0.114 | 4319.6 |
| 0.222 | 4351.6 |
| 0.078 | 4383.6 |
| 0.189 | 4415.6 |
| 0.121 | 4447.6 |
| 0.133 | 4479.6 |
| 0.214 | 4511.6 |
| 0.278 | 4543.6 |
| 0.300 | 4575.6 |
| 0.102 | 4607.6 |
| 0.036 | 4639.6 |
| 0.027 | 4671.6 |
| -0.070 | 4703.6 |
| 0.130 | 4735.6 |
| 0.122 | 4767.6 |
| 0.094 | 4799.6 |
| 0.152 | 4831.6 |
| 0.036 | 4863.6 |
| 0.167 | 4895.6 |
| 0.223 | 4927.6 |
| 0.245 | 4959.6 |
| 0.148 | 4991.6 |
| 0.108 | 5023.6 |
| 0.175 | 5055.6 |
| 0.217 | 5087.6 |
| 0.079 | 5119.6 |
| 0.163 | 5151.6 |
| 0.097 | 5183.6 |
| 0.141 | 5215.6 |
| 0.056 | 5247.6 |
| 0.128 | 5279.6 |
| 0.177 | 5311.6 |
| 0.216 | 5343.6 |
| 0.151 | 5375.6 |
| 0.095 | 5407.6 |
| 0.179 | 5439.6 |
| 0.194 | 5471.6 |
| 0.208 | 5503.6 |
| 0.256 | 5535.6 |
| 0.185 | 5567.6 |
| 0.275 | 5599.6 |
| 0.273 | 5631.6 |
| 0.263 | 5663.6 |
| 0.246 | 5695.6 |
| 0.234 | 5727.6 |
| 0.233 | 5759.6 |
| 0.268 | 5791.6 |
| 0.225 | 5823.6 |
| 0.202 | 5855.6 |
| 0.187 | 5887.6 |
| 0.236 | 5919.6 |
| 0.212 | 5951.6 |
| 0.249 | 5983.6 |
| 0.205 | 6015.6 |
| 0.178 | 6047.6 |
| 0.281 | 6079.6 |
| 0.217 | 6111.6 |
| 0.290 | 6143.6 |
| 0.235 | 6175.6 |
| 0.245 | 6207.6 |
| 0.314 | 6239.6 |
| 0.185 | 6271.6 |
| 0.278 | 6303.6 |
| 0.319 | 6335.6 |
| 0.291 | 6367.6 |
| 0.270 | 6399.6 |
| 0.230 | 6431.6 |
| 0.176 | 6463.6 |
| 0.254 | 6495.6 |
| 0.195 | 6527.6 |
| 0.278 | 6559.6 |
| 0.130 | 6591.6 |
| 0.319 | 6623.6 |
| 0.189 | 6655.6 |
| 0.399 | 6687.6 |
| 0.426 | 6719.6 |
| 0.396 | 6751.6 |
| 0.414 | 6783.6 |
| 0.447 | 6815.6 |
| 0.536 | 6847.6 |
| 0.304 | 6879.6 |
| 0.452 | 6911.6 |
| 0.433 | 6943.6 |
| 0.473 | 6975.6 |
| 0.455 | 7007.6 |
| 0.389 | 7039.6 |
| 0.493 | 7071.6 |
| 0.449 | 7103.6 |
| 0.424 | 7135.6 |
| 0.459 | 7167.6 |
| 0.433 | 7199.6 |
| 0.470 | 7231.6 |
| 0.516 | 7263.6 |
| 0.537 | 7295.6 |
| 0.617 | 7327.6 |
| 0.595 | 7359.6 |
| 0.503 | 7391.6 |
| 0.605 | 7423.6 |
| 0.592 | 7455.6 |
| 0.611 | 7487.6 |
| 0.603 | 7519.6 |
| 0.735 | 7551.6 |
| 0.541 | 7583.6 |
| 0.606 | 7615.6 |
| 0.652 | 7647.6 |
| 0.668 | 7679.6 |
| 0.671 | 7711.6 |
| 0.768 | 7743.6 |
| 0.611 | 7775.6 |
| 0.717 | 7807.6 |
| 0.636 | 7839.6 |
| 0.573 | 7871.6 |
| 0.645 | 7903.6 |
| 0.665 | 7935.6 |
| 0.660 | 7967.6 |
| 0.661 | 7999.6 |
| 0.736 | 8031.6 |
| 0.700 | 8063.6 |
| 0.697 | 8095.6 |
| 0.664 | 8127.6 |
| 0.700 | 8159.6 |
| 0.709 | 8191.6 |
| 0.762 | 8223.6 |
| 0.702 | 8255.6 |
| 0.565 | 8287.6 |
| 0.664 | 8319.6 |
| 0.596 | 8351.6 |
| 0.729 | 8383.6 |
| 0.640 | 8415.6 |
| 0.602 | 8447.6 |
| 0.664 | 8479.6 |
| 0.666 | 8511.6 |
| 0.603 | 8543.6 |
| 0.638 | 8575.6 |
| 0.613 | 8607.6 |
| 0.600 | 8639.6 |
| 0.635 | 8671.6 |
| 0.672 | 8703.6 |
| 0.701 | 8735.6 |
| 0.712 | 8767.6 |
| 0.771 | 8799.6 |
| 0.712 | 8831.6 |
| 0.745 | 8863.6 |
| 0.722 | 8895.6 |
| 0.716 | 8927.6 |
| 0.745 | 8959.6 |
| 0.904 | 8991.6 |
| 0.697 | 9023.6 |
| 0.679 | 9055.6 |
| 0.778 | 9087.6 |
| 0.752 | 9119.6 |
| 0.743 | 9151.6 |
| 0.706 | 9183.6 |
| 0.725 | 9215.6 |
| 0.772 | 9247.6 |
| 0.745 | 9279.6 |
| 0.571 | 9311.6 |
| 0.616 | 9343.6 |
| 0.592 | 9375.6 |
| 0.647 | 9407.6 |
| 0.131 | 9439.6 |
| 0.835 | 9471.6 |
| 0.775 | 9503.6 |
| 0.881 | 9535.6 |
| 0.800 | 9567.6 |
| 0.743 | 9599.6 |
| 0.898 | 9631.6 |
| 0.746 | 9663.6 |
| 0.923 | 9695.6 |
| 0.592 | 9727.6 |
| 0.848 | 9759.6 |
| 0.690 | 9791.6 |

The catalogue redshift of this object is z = 0.68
